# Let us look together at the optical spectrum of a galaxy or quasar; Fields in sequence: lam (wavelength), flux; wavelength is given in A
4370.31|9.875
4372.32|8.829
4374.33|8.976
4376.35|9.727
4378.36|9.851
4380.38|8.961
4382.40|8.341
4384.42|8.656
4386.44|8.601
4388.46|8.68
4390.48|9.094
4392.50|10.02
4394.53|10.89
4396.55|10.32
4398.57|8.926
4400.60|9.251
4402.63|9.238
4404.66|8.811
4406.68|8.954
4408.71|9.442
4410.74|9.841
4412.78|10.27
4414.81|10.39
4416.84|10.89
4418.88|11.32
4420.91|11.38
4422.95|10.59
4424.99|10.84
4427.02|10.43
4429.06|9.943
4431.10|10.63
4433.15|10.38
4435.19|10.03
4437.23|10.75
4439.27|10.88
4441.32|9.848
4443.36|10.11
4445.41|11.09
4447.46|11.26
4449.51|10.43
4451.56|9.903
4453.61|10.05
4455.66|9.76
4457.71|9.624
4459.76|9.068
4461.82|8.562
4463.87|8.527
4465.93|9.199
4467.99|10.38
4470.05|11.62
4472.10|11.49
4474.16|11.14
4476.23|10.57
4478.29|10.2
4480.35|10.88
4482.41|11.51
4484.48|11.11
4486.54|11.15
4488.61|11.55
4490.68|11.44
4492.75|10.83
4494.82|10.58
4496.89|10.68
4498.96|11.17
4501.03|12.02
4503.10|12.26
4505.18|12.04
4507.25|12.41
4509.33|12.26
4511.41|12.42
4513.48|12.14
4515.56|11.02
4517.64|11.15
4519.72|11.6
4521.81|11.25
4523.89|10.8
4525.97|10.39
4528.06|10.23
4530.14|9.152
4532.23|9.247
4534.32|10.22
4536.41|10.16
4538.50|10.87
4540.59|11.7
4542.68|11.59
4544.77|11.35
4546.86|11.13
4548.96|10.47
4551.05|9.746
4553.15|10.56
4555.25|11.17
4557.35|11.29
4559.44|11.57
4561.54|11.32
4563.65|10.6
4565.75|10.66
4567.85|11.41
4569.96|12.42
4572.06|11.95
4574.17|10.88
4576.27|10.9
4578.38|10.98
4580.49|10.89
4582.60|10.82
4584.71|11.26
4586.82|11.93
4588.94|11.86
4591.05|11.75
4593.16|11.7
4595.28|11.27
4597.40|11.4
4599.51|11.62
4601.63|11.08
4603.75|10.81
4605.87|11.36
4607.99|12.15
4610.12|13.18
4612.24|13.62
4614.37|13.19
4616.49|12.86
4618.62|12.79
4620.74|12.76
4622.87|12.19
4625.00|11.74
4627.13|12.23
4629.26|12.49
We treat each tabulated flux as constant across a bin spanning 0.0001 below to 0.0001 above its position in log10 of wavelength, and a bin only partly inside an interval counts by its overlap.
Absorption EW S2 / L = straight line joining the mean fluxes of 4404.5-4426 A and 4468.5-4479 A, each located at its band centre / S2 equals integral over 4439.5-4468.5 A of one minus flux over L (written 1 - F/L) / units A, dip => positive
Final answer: 2.4 A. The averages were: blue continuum 10.3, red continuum 11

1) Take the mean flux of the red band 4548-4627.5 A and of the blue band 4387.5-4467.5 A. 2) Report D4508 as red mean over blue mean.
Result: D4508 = 1.16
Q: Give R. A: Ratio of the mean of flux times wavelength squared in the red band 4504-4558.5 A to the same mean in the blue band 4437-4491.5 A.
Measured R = 1.09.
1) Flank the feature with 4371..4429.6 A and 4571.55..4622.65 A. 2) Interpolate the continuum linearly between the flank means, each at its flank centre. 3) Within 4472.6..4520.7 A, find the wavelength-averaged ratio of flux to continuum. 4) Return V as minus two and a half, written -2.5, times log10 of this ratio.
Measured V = -0.065 mag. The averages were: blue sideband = 9.71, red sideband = 11.8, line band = 11.4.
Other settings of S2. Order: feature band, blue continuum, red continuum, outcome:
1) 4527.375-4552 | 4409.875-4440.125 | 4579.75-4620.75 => 2.04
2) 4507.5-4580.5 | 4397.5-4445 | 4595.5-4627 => 2.69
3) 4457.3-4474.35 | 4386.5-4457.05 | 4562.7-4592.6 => 0.89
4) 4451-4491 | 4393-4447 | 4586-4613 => 1.12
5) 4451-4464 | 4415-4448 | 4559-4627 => 1.70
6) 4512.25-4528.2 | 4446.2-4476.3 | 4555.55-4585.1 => -0.66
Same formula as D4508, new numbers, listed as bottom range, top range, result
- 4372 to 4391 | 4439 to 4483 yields 1.14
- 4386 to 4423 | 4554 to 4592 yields 1.15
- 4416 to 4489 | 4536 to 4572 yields 1.06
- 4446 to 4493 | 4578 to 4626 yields 1.14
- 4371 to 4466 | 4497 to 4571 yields 1.13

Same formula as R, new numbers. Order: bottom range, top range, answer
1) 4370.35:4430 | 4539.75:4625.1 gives 1.29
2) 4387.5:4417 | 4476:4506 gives 1.21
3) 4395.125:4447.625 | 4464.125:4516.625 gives 1.14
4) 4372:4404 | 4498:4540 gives 1.27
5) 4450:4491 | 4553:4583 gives 1.13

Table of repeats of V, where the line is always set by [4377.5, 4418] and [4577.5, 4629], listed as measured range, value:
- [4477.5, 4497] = -0.049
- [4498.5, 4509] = -0.125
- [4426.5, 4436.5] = -0.044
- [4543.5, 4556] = 0.052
